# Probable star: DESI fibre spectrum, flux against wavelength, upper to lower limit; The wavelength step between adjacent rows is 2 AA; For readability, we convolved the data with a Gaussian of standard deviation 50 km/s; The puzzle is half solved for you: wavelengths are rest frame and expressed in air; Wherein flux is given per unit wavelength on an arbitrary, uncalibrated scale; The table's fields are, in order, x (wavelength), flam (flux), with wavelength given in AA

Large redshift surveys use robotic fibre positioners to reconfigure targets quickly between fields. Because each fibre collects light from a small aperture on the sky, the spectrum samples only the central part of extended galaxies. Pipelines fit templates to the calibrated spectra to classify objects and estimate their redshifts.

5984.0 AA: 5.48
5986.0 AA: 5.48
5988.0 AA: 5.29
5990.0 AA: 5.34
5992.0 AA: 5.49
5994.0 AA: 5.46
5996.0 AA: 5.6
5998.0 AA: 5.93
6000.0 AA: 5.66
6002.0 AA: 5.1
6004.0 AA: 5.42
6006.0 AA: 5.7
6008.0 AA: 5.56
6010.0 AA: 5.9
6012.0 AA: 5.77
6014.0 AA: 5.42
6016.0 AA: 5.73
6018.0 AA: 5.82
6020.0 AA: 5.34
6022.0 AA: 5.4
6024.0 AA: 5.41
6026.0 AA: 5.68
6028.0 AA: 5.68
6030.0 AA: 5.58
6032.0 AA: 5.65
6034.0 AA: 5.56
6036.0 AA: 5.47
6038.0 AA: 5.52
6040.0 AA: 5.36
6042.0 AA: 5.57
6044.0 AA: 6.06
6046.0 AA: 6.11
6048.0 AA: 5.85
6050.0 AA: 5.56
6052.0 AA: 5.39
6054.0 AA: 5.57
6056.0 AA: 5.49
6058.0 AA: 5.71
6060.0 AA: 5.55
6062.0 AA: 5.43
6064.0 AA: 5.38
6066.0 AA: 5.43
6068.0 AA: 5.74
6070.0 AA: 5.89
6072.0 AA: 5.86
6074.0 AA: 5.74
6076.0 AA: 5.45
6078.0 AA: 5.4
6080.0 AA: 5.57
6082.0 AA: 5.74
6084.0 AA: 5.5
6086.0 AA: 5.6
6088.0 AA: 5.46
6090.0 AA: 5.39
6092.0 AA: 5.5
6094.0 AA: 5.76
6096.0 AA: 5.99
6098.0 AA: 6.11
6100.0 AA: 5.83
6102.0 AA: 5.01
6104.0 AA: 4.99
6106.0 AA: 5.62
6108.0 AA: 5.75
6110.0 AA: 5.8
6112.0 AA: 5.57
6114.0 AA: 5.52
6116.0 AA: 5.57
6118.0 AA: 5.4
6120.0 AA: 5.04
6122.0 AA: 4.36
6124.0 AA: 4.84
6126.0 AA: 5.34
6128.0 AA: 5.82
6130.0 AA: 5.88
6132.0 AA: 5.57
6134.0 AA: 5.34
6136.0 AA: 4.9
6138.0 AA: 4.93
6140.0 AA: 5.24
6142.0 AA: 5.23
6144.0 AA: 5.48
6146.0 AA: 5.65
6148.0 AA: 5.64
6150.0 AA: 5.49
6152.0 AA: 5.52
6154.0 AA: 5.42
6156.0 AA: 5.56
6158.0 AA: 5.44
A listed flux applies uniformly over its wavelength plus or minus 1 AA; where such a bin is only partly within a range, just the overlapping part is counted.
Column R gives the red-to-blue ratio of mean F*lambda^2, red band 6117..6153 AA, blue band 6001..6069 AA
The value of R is 0.98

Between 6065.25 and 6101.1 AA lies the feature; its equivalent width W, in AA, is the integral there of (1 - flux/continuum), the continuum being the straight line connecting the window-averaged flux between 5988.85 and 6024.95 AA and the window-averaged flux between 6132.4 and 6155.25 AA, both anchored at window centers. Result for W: -1.4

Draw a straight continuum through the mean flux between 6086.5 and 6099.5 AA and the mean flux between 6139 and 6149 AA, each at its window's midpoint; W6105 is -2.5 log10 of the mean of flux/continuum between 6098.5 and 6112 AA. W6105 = 0.022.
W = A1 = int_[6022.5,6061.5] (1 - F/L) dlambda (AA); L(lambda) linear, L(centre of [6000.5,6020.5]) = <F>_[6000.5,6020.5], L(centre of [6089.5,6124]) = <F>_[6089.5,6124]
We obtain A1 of -0.5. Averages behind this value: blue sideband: 5.58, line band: 5.61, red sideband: 5.47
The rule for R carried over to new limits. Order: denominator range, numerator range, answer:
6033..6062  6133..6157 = 0.99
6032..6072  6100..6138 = 0.97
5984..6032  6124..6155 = 1.02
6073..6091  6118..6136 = 0.96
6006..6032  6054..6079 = 1.01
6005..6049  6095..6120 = 1.01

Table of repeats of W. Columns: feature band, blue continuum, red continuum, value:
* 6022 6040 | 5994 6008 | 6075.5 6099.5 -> 0.12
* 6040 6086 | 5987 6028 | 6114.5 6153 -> -1.46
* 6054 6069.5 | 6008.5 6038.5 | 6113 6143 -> -0.20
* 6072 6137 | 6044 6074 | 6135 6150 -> -0.21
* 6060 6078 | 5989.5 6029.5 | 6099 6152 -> -0.41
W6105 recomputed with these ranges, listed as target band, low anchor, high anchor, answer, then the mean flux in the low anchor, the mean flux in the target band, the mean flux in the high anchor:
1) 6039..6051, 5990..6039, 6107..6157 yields -0.04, 5.57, 5.75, 5.39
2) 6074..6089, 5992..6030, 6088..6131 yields -0.01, 5.58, 5.55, 5.48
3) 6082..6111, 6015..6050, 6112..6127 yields -0.06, 5.63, 5.6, 5.18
